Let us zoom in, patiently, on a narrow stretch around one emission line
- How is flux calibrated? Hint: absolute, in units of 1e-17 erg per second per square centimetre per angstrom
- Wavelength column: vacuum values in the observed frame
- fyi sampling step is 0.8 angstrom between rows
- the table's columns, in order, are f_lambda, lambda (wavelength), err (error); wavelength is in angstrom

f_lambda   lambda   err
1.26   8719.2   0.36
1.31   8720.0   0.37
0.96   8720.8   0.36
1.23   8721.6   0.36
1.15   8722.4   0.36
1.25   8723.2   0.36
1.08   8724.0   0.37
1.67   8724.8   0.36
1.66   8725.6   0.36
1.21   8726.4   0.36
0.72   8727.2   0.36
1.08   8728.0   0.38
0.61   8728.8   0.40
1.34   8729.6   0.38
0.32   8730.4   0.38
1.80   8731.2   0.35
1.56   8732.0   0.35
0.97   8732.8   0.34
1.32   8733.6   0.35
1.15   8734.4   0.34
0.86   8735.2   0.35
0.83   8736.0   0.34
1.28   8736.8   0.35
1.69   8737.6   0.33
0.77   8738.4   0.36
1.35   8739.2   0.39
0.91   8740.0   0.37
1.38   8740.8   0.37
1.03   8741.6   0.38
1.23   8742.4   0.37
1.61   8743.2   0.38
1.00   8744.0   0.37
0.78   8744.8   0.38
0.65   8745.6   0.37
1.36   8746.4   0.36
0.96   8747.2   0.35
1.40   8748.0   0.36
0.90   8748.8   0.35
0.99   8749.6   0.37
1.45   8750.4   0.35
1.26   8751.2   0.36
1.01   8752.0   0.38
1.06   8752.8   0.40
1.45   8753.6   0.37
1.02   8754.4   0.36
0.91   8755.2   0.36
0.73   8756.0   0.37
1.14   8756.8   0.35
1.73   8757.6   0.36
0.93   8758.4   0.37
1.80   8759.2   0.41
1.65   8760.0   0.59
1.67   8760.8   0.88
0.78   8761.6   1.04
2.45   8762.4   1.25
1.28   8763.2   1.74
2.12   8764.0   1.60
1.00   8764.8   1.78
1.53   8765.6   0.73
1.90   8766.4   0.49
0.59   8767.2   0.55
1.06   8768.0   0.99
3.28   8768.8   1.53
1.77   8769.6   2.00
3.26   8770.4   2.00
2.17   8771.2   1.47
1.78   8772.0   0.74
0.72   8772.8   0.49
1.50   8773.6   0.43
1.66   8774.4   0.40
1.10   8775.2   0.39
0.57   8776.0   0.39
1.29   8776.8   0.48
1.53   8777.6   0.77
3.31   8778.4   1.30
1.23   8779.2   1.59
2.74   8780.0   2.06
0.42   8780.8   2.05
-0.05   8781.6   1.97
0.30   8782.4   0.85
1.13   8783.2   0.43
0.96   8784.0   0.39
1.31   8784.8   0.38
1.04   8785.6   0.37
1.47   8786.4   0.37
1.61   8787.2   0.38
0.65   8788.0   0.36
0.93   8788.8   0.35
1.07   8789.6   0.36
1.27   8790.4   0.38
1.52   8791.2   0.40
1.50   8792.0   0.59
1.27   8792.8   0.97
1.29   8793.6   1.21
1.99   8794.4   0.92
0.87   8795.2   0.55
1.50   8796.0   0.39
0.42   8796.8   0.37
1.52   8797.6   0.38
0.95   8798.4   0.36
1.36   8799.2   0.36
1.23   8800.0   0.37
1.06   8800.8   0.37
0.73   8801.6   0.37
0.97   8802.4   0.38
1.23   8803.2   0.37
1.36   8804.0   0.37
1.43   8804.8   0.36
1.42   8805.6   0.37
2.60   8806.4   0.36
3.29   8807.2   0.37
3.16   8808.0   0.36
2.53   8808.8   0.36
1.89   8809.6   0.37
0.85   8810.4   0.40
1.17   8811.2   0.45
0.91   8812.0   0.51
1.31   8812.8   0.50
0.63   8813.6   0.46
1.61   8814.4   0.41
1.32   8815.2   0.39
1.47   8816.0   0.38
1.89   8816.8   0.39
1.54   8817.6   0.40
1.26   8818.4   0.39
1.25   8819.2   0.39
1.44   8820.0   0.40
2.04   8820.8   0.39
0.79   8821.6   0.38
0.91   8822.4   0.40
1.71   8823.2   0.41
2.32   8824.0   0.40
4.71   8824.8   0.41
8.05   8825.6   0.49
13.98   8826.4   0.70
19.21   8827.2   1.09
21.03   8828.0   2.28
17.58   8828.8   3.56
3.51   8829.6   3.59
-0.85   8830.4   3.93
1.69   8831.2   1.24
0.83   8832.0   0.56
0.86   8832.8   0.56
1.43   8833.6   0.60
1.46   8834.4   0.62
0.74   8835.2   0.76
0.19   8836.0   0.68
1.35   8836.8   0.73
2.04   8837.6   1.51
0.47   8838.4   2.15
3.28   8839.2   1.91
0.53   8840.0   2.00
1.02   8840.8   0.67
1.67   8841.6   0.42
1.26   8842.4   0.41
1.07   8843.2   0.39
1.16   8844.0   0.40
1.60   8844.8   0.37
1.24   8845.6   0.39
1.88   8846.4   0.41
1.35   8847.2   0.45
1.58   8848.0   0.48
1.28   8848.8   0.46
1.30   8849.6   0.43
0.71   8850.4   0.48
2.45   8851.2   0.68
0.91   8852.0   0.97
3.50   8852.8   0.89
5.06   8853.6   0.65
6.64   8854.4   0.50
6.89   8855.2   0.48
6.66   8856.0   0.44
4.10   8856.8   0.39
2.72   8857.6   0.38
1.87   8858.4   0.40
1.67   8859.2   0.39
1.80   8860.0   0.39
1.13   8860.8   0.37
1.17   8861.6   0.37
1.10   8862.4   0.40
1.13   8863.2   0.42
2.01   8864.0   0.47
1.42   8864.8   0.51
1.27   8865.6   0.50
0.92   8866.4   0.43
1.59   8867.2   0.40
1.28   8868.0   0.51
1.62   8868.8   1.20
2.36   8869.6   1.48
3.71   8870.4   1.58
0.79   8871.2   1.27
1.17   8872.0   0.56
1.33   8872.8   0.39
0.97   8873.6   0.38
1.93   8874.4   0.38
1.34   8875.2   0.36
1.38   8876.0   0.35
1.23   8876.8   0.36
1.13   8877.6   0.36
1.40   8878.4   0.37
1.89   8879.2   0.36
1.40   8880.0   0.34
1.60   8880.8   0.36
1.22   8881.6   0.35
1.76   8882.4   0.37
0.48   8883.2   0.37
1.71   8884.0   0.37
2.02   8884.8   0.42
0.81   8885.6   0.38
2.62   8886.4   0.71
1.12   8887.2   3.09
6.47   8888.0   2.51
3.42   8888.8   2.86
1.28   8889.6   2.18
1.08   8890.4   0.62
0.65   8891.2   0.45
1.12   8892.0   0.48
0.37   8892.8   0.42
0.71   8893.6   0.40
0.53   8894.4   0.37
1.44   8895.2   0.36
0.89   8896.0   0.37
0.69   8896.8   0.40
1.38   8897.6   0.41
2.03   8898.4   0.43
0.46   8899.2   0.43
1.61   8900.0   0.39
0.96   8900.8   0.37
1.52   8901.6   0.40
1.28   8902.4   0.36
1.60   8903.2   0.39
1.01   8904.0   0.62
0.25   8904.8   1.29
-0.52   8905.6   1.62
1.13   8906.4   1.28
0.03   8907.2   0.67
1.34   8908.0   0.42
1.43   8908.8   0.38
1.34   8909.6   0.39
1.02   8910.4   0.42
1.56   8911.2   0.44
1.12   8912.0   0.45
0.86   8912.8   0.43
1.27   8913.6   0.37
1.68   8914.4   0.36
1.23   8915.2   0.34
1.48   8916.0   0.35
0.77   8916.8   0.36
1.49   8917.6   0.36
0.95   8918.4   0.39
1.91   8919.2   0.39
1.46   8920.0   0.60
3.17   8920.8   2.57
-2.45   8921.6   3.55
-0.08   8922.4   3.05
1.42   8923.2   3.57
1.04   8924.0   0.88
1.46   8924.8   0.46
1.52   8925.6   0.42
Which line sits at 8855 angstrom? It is [N II]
